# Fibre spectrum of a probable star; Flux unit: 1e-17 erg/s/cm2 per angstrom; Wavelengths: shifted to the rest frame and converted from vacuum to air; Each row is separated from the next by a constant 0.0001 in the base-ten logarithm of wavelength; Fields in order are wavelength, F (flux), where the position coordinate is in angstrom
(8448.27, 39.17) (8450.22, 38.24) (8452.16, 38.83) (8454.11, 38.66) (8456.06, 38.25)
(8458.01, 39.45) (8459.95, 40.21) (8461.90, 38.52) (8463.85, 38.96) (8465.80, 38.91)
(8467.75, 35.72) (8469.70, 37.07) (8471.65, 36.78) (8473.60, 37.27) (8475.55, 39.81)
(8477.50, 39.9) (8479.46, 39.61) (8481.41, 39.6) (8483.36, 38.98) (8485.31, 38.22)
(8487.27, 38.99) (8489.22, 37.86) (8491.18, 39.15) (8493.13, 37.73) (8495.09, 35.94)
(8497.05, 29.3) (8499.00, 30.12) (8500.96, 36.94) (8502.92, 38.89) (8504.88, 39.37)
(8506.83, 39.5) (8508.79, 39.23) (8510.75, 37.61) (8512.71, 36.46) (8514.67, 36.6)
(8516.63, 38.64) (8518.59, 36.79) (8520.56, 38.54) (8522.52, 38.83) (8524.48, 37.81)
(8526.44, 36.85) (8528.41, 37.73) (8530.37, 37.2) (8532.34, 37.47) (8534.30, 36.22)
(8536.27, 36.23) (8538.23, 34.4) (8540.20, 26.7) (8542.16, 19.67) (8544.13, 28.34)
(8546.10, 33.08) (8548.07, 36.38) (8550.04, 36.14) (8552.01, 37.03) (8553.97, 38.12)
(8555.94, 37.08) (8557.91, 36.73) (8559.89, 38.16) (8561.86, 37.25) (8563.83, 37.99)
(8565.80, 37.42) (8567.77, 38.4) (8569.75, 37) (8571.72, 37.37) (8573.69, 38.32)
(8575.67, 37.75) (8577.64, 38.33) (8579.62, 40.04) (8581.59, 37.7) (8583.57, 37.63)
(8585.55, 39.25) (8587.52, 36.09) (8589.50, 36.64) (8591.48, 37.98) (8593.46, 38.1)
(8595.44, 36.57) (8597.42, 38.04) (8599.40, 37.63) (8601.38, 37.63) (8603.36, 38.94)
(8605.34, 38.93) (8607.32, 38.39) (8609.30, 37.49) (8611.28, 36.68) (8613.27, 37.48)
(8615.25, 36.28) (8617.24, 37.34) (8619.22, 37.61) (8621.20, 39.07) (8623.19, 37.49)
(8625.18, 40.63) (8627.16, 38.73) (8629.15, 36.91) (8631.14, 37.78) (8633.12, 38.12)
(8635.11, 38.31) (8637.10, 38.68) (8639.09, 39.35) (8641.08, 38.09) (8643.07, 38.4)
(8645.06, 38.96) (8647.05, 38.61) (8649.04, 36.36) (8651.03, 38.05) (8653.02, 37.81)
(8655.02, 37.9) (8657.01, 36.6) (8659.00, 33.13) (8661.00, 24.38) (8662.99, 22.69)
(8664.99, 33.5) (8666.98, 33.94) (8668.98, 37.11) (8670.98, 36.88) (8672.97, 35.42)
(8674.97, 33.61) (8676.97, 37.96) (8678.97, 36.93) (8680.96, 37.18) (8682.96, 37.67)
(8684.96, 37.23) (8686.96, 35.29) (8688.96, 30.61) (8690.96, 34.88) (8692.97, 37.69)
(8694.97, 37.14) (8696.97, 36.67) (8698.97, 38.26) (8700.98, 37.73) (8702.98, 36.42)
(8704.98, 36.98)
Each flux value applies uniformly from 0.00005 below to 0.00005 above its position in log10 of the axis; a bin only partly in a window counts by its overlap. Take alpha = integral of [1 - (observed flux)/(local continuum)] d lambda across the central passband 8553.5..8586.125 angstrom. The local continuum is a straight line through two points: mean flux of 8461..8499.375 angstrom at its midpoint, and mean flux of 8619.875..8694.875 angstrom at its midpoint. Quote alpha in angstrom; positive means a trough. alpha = -0.9 angstrom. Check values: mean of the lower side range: 37.5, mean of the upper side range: 36.3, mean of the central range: 37.9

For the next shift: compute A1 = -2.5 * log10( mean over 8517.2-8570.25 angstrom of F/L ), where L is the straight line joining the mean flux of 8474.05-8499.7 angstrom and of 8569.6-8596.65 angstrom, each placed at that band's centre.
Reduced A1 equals 0.057 mag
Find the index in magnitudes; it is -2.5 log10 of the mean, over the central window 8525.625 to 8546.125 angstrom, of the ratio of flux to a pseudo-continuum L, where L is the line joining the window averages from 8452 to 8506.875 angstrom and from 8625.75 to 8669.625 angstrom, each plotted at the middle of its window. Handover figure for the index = 0.13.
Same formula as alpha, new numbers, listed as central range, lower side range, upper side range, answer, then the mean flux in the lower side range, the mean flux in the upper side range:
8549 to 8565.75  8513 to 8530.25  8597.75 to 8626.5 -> 0.2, 37.6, 38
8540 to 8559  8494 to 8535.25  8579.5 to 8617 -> 2.1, 37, 37.7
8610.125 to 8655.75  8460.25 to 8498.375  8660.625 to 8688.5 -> -3.7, 37.8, 34.4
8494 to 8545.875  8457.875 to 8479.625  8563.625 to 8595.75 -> 3.7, 38.4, 37.8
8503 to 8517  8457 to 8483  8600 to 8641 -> 0.1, 38.6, 38.1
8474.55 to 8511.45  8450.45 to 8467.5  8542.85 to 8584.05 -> 0.4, 38.8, 36.8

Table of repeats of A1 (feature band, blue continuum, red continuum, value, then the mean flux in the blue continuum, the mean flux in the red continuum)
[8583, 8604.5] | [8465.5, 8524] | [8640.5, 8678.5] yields -0.04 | 37.6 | 35.2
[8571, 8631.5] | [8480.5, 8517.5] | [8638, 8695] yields -0.05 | 37.3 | 35.6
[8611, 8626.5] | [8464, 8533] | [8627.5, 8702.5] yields -0.04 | 37.6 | 36.1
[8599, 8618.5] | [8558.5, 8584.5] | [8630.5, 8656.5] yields 0.01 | 37.9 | 38.2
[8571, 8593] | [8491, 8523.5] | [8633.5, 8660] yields -0.02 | 37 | 37.7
